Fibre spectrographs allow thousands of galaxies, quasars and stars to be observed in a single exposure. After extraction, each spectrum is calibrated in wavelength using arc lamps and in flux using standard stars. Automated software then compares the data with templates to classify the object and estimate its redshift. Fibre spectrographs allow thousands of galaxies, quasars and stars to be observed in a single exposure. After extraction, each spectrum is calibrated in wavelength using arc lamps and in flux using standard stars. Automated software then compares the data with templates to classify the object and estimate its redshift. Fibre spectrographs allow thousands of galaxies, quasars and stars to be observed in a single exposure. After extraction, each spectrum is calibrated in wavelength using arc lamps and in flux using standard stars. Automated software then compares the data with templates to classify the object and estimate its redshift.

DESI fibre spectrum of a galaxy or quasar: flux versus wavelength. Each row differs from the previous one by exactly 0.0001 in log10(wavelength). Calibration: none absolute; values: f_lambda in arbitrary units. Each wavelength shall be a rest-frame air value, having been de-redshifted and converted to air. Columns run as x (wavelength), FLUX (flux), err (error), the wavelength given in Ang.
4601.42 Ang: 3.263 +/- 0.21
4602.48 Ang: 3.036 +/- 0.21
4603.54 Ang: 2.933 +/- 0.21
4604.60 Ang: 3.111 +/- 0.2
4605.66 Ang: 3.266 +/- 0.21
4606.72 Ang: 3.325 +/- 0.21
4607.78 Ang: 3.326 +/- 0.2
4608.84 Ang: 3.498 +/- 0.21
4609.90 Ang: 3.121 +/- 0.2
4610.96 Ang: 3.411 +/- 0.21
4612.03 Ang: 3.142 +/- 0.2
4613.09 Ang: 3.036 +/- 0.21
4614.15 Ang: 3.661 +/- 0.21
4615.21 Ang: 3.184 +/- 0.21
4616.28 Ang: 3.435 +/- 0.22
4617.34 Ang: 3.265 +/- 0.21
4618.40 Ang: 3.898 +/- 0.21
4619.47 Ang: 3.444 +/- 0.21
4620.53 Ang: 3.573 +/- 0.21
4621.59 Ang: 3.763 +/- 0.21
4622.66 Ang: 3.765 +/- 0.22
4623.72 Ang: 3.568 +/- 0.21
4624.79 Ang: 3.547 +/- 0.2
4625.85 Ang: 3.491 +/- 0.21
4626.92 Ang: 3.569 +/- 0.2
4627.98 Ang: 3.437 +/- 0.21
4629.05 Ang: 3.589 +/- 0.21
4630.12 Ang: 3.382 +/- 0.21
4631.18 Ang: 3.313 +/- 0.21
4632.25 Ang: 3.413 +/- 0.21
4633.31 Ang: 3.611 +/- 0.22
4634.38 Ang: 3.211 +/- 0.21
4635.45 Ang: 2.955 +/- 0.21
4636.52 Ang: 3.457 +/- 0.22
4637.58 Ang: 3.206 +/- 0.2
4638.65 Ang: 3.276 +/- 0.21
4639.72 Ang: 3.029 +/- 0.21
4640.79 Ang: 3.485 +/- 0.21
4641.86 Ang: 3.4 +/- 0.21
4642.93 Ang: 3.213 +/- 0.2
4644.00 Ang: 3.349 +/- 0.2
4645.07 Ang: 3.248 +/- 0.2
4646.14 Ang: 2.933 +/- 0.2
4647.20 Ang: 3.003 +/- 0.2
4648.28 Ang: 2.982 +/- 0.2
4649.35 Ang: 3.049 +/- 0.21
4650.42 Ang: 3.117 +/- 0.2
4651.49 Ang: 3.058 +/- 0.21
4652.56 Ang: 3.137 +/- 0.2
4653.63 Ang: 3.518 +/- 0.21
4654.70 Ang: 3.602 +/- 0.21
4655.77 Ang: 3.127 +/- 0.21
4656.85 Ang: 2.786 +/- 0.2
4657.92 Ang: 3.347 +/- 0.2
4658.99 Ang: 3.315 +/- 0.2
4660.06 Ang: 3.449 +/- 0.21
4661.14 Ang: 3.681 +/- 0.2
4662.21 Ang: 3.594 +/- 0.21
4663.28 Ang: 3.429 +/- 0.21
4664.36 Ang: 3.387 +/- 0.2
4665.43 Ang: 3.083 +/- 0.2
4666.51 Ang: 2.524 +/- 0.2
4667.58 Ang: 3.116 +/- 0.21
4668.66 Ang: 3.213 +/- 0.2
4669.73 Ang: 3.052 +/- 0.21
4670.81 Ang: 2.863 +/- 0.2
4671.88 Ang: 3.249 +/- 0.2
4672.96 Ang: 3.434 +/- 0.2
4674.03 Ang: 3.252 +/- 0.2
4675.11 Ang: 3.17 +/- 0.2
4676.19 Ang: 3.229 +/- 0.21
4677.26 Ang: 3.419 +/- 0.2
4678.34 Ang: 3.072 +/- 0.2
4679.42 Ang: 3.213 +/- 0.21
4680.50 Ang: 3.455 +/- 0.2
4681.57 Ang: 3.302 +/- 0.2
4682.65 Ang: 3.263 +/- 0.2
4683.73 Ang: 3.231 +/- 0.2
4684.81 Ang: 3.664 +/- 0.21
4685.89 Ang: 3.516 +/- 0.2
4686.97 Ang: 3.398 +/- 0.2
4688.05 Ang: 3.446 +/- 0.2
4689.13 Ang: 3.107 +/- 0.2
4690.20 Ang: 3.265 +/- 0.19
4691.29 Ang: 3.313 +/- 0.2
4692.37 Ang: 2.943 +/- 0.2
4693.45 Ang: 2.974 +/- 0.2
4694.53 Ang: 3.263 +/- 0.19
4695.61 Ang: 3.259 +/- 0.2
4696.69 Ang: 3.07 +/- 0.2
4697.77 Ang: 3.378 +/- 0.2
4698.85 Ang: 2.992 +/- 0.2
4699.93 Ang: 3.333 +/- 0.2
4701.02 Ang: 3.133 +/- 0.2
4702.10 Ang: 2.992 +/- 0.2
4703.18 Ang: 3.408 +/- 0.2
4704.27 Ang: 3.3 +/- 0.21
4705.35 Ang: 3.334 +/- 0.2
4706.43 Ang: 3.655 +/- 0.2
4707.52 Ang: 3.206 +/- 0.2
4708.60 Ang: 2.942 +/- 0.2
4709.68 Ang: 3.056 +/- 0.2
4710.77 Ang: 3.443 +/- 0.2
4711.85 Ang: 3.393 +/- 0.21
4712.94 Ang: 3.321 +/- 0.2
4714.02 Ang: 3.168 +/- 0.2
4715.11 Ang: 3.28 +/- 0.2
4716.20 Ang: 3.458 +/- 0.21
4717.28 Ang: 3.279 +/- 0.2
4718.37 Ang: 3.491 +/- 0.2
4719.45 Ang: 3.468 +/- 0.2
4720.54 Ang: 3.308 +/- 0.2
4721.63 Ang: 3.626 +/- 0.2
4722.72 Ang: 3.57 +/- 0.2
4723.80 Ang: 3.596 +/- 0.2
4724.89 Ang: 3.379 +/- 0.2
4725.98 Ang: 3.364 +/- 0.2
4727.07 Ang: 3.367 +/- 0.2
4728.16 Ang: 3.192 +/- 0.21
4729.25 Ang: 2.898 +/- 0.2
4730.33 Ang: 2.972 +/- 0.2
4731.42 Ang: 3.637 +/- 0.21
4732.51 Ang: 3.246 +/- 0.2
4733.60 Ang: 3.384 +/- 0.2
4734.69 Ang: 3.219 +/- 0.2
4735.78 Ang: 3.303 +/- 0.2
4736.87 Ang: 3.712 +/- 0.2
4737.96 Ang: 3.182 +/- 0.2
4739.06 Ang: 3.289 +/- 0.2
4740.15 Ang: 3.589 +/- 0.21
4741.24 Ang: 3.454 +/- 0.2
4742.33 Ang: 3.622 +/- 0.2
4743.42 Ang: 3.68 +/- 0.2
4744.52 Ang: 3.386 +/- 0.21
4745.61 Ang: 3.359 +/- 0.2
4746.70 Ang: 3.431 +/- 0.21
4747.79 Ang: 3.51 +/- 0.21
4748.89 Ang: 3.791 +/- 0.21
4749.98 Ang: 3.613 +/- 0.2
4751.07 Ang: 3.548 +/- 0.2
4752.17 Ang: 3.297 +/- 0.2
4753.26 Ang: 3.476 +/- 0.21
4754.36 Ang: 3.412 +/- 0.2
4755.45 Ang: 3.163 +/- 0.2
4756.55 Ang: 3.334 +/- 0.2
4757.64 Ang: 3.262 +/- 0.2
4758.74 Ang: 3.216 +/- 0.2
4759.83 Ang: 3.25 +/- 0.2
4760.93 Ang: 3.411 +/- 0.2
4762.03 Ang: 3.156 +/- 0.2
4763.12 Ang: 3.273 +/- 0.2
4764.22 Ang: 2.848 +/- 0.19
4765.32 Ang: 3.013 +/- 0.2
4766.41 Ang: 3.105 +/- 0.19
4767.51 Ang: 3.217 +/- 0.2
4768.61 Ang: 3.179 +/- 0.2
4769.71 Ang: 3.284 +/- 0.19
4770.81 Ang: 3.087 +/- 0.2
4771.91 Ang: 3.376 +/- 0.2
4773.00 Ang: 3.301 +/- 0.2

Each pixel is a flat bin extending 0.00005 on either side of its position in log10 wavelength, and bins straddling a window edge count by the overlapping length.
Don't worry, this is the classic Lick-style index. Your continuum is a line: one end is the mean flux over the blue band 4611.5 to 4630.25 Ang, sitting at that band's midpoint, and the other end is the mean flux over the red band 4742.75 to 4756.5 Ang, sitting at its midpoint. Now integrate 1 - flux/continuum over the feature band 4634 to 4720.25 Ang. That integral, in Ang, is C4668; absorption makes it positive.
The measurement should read 5.8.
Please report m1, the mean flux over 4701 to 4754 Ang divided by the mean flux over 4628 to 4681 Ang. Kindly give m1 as 1.04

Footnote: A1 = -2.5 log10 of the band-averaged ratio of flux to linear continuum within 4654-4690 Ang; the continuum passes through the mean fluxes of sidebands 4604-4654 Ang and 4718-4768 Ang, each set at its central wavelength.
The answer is 0.02 mag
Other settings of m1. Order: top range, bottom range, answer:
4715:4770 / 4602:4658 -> 1.01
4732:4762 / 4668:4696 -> 1.05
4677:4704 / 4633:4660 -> 1.01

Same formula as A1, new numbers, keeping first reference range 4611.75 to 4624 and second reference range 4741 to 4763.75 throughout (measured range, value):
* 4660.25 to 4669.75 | 0.068 mag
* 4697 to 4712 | 0.061 mag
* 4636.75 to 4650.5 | 0.093 mag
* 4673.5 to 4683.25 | 0.061 mag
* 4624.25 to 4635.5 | 0.015 mag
